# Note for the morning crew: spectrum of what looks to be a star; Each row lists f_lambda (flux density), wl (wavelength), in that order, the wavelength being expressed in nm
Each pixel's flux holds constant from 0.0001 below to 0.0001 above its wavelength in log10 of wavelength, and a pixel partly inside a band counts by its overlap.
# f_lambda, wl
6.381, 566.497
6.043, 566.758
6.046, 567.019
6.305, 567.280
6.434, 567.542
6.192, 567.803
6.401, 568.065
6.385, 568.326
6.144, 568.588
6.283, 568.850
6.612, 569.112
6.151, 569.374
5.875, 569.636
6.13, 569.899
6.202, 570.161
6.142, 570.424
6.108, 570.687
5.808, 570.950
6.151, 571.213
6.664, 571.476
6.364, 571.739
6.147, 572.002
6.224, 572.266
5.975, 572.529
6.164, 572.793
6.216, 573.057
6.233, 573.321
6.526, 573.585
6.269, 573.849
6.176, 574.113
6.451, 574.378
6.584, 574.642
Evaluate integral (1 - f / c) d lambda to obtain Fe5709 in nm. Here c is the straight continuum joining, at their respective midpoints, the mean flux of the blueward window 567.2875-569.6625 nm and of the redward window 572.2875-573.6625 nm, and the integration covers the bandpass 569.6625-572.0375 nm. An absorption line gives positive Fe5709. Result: 0.03 nm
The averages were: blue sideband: 6.29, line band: 6.18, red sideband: 6.21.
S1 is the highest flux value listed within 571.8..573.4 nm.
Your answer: 6.233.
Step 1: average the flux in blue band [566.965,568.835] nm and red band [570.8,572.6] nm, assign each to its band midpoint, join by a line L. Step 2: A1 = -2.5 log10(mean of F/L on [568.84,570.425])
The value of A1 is 0.01 mag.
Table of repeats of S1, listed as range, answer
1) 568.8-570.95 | 6.612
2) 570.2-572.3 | 6.664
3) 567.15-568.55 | 6.434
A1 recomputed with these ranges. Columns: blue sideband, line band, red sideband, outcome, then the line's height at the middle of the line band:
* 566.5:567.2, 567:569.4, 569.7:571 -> -0.04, 6.11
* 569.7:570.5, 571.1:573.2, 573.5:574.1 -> 0.00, 6.25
